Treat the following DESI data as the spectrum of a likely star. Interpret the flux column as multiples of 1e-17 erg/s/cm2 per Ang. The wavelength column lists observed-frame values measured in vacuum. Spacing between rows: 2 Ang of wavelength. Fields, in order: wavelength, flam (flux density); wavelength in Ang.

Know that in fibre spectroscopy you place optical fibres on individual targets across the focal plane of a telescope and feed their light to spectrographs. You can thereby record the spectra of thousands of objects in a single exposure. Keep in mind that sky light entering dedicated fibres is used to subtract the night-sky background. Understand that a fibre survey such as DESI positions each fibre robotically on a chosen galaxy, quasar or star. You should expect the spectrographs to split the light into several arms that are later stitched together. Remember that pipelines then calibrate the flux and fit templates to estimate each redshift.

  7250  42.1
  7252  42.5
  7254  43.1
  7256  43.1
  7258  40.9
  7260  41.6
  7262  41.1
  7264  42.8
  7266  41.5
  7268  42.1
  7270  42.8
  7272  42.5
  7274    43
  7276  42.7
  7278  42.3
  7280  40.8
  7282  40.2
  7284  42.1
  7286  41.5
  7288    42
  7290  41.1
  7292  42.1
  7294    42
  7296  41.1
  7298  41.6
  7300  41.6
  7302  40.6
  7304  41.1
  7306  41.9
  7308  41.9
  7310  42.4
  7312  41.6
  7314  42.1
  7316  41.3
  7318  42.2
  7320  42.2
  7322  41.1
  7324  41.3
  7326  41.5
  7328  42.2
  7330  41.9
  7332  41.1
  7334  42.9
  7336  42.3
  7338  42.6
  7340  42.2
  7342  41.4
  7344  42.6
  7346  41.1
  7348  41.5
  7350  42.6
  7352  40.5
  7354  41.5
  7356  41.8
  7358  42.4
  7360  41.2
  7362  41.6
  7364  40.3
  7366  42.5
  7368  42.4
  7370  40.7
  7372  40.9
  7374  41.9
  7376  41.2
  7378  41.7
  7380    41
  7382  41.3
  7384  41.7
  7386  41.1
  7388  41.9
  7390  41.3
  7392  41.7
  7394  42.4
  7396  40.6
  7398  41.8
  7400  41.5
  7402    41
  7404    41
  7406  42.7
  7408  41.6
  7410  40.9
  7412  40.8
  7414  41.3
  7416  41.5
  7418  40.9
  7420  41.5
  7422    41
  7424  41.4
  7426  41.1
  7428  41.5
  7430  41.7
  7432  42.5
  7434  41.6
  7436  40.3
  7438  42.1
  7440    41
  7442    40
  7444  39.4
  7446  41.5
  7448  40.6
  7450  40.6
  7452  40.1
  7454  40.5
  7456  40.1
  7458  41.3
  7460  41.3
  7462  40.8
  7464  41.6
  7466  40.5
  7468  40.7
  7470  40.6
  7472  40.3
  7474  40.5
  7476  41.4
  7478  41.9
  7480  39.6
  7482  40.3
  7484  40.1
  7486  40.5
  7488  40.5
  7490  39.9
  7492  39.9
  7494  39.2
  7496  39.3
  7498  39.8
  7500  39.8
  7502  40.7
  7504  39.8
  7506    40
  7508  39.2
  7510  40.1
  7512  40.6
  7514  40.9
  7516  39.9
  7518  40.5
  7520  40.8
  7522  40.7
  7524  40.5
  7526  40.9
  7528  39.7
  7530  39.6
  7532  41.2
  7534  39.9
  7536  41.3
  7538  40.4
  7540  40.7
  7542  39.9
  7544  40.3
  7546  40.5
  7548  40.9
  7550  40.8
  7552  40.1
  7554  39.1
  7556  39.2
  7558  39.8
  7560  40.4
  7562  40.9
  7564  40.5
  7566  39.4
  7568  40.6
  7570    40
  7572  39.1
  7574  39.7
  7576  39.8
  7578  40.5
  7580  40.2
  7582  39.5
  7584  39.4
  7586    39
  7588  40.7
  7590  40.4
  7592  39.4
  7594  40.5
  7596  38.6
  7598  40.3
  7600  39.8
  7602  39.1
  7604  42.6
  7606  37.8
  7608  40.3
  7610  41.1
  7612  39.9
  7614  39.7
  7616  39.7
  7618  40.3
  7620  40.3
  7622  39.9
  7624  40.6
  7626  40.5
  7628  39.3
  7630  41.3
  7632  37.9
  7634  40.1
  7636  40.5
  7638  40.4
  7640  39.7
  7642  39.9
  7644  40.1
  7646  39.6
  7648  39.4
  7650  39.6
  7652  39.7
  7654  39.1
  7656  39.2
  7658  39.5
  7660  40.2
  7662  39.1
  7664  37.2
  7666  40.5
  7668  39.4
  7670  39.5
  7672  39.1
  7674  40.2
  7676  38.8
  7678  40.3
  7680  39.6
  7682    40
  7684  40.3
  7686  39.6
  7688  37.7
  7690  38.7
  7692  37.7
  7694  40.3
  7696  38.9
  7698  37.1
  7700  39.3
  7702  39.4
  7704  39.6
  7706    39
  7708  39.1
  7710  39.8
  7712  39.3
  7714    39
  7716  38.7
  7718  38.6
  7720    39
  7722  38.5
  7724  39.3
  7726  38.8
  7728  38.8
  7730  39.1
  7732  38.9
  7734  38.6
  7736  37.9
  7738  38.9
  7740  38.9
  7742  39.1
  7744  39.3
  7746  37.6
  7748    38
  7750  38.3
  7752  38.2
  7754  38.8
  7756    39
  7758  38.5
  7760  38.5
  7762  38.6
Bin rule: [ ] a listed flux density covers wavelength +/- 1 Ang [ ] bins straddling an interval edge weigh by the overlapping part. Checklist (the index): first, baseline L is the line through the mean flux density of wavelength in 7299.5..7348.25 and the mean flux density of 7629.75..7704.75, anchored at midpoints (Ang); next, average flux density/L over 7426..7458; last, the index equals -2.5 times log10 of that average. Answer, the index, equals 0.001 mag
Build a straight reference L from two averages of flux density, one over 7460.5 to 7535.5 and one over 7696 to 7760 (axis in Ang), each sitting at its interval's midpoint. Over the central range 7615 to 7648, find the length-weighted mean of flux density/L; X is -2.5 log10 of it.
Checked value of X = -0.02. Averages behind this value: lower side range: 40.3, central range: 40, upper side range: 38.8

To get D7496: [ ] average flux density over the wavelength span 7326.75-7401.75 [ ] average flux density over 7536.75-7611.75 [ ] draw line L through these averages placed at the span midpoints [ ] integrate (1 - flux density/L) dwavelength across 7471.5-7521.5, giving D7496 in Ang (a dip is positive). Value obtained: 0.5 Ang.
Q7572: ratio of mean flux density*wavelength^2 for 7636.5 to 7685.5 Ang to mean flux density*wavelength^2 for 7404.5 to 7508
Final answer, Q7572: 1.0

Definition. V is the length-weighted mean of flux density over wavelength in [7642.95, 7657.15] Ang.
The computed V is 39.5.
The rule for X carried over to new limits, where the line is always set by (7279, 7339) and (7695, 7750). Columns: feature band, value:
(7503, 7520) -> 0.00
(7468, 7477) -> 0.00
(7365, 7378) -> -0.01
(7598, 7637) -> -0.01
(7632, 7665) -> -0.01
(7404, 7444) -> -0.01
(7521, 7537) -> -0.01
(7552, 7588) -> 0.00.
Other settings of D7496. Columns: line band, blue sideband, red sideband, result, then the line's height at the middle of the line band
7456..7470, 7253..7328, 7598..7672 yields 0.0 Ang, 40.8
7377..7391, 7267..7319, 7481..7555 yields -0.1 Ang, 41.2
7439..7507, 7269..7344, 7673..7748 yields 0.4 Ang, 40.7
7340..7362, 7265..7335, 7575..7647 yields -0.1 Ang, 41.5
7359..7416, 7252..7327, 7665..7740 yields -0.4 Ang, 41.2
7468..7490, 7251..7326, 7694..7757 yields 0.0 Ang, 40.5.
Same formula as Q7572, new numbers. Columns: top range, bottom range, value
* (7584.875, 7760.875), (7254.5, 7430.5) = 1.03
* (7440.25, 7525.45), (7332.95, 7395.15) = 1.00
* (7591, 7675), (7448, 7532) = 1.02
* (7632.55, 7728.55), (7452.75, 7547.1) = 1.02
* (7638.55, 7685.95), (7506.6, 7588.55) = 1.02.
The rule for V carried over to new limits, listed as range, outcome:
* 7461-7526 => 40.3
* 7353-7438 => 41.5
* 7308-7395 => 41.7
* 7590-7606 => 39.9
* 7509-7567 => 40.3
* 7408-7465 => 41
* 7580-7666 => 39.8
